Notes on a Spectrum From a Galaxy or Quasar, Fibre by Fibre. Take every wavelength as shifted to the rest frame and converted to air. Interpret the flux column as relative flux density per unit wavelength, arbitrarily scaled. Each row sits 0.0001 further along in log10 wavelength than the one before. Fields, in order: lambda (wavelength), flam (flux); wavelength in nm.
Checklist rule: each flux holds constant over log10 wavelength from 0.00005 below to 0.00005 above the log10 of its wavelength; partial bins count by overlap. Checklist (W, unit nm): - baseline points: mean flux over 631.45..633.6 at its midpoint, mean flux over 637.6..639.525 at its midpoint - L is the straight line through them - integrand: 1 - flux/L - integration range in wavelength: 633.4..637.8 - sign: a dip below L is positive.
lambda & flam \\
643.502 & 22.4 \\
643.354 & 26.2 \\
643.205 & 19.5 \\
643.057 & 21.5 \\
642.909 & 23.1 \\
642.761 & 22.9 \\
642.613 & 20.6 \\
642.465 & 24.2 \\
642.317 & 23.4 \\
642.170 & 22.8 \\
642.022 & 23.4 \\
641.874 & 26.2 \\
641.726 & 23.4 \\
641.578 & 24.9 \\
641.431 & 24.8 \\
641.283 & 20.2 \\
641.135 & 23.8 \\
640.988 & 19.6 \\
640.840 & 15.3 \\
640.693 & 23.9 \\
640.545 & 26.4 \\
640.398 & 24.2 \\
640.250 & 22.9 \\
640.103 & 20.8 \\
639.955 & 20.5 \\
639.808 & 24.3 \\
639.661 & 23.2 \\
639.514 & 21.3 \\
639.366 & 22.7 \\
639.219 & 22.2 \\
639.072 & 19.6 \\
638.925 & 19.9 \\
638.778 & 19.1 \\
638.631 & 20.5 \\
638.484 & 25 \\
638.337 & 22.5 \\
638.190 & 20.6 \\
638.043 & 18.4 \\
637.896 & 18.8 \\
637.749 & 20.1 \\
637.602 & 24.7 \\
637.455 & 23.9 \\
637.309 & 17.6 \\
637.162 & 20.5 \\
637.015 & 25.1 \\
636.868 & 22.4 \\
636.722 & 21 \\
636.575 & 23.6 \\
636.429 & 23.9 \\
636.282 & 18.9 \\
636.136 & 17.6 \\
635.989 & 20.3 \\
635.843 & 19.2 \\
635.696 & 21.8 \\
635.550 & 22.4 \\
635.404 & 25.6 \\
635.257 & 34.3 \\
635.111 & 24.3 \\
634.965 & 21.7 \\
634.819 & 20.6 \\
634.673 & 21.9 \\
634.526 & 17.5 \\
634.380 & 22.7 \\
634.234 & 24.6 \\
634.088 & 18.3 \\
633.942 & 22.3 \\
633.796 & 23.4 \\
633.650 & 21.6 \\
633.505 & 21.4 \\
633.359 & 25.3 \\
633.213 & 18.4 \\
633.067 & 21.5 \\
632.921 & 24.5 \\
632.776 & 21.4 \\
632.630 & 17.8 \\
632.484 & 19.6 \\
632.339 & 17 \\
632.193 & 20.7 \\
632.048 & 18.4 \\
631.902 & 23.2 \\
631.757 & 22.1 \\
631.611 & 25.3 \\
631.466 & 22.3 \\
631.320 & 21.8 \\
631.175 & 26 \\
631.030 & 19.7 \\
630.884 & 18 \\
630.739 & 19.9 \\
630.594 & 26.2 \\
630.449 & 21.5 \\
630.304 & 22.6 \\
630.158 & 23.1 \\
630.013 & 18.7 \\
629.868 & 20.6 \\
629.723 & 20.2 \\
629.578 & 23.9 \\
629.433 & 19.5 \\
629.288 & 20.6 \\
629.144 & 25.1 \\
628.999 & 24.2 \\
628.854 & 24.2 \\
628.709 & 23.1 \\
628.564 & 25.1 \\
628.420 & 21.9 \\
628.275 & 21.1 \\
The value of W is -0.22 nm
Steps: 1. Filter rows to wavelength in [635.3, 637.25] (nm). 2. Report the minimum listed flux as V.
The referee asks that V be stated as 17.6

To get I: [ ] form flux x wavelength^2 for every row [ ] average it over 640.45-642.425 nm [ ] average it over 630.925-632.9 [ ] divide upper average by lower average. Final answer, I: 1.12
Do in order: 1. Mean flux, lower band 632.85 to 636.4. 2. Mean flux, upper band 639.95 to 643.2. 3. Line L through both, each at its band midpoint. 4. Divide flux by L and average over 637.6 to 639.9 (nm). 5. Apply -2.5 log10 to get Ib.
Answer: 0.05 mag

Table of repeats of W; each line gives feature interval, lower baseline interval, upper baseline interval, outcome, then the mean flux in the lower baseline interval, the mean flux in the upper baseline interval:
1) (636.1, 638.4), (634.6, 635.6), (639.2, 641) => 0.22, 24.5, 22.2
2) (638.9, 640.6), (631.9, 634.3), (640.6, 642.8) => 0.00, 21.1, 22.7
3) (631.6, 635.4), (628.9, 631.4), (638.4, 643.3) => 0.02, 21.9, 22.3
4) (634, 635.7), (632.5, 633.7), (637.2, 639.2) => -0.15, 21.4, 20.9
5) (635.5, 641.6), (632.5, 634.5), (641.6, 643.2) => 0.23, 21.6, 23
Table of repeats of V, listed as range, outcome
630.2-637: 17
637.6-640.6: 18.4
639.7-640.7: 20.5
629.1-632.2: 18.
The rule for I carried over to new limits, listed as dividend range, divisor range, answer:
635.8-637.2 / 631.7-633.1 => 1.05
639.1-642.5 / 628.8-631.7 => 1.06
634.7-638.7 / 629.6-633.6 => 1.05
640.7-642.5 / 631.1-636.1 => 1.06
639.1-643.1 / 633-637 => 1.04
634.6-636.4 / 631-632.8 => 1.07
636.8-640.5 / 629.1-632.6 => 1.04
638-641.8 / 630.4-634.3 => 1.04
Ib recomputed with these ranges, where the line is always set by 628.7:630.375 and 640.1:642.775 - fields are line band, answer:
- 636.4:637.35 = 0.02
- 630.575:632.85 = 0.06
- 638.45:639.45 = 0.08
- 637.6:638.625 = 0.08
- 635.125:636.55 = -0.01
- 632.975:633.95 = 0.02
